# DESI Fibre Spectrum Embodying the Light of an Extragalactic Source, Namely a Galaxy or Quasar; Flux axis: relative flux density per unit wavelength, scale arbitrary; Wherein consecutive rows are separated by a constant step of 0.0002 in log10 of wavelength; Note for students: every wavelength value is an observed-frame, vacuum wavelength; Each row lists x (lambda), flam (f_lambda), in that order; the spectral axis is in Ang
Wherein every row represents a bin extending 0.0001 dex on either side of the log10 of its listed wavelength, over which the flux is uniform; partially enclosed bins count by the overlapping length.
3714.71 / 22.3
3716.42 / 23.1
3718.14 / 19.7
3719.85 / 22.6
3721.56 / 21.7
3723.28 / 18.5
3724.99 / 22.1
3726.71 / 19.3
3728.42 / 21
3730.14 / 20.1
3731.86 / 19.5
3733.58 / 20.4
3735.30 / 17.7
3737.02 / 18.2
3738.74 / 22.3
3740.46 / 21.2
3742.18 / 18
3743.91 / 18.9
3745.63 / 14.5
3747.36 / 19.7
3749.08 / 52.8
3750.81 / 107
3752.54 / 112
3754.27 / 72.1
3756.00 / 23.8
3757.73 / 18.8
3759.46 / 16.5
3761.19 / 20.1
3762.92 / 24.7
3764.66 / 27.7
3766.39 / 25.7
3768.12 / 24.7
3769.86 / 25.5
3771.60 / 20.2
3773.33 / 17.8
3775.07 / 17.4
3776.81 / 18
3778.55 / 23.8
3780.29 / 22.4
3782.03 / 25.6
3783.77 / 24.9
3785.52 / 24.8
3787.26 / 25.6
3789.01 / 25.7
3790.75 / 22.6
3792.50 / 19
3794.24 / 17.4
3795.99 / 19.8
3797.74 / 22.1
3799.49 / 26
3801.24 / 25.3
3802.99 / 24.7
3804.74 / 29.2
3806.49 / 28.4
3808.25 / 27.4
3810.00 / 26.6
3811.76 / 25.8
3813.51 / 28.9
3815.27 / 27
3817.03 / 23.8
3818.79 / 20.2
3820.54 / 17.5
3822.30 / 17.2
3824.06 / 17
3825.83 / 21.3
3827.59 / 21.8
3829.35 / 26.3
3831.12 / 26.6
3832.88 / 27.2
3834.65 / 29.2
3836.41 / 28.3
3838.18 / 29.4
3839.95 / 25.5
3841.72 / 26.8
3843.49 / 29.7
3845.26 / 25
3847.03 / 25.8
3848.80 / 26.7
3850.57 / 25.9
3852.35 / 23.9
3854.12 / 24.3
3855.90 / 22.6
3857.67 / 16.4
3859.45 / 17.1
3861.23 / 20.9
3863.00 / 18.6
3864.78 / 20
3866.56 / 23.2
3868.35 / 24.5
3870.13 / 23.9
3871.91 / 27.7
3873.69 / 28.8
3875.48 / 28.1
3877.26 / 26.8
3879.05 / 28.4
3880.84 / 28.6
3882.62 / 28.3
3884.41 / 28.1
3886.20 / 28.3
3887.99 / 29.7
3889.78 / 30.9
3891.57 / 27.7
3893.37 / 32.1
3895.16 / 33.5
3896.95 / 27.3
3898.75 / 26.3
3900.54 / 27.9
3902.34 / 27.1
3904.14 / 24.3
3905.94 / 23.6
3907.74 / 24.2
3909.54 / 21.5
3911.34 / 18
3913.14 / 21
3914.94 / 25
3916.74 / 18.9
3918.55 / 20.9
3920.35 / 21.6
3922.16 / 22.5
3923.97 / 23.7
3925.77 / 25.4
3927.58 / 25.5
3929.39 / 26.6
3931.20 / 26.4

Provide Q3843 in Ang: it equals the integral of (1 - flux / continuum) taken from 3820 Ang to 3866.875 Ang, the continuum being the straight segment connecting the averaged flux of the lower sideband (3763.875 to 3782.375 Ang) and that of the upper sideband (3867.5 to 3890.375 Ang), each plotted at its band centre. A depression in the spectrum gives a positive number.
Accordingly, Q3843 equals 4.5 Ang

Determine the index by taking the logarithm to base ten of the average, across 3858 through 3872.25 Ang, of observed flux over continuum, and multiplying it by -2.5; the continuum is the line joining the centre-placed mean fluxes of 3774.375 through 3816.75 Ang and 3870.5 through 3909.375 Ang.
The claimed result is 0.24 mag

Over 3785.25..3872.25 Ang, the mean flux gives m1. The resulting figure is 24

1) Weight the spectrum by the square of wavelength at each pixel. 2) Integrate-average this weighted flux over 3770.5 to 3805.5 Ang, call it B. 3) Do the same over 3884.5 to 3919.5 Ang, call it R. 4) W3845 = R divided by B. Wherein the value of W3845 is 1.2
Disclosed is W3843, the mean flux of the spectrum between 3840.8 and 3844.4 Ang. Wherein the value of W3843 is 28.2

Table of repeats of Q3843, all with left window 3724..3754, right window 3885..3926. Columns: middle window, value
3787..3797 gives 2.95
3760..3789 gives 7.56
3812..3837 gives 4.49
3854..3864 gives 2.83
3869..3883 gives -0.46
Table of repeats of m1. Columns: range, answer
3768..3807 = 23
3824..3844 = 26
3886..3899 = 29.7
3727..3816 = 27.4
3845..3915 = 25.3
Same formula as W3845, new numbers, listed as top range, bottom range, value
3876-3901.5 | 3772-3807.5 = 1.32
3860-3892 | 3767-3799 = 1.24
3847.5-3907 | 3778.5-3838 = 1.11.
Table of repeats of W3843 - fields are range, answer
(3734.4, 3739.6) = 19.4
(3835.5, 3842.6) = 27.5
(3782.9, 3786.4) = 24.8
